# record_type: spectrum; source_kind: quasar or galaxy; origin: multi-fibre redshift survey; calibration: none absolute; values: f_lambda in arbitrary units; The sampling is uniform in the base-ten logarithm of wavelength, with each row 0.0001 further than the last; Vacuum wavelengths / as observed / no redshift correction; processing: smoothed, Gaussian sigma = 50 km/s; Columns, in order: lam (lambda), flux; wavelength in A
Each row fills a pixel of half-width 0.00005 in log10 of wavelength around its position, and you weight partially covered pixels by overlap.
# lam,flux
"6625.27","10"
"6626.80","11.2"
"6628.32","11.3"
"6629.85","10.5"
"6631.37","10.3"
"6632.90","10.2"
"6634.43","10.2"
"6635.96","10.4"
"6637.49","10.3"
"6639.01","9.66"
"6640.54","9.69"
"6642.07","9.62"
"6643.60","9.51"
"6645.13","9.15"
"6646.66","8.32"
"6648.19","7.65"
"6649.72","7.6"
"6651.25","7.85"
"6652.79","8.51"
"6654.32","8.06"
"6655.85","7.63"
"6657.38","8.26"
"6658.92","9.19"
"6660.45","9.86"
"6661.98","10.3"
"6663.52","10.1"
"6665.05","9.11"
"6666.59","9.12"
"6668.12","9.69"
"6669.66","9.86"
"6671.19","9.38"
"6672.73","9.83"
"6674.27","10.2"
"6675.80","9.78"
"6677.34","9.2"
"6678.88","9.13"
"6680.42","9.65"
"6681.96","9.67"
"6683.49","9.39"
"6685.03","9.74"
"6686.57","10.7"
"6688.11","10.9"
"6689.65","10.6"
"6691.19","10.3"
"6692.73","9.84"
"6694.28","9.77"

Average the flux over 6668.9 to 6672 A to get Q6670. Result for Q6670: 9.63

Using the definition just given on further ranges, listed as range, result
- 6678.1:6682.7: 9.47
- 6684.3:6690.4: 10.5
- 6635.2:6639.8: 10.1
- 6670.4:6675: 9.8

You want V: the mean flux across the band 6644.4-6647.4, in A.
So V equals 8.73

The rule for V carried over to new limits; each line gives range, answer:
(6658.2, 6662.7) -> 9.8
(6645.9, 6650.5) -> 7.86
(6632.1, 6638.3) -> 10.3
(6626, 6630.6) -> 11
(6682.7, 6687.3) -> 9.95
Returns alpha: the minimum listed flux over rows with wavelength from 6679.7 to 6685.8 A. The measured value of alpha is 9.39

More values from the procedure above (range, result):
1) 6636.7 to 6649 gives 7.65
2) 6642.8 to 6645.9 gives 9.15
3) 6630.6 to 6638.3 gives 10.2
